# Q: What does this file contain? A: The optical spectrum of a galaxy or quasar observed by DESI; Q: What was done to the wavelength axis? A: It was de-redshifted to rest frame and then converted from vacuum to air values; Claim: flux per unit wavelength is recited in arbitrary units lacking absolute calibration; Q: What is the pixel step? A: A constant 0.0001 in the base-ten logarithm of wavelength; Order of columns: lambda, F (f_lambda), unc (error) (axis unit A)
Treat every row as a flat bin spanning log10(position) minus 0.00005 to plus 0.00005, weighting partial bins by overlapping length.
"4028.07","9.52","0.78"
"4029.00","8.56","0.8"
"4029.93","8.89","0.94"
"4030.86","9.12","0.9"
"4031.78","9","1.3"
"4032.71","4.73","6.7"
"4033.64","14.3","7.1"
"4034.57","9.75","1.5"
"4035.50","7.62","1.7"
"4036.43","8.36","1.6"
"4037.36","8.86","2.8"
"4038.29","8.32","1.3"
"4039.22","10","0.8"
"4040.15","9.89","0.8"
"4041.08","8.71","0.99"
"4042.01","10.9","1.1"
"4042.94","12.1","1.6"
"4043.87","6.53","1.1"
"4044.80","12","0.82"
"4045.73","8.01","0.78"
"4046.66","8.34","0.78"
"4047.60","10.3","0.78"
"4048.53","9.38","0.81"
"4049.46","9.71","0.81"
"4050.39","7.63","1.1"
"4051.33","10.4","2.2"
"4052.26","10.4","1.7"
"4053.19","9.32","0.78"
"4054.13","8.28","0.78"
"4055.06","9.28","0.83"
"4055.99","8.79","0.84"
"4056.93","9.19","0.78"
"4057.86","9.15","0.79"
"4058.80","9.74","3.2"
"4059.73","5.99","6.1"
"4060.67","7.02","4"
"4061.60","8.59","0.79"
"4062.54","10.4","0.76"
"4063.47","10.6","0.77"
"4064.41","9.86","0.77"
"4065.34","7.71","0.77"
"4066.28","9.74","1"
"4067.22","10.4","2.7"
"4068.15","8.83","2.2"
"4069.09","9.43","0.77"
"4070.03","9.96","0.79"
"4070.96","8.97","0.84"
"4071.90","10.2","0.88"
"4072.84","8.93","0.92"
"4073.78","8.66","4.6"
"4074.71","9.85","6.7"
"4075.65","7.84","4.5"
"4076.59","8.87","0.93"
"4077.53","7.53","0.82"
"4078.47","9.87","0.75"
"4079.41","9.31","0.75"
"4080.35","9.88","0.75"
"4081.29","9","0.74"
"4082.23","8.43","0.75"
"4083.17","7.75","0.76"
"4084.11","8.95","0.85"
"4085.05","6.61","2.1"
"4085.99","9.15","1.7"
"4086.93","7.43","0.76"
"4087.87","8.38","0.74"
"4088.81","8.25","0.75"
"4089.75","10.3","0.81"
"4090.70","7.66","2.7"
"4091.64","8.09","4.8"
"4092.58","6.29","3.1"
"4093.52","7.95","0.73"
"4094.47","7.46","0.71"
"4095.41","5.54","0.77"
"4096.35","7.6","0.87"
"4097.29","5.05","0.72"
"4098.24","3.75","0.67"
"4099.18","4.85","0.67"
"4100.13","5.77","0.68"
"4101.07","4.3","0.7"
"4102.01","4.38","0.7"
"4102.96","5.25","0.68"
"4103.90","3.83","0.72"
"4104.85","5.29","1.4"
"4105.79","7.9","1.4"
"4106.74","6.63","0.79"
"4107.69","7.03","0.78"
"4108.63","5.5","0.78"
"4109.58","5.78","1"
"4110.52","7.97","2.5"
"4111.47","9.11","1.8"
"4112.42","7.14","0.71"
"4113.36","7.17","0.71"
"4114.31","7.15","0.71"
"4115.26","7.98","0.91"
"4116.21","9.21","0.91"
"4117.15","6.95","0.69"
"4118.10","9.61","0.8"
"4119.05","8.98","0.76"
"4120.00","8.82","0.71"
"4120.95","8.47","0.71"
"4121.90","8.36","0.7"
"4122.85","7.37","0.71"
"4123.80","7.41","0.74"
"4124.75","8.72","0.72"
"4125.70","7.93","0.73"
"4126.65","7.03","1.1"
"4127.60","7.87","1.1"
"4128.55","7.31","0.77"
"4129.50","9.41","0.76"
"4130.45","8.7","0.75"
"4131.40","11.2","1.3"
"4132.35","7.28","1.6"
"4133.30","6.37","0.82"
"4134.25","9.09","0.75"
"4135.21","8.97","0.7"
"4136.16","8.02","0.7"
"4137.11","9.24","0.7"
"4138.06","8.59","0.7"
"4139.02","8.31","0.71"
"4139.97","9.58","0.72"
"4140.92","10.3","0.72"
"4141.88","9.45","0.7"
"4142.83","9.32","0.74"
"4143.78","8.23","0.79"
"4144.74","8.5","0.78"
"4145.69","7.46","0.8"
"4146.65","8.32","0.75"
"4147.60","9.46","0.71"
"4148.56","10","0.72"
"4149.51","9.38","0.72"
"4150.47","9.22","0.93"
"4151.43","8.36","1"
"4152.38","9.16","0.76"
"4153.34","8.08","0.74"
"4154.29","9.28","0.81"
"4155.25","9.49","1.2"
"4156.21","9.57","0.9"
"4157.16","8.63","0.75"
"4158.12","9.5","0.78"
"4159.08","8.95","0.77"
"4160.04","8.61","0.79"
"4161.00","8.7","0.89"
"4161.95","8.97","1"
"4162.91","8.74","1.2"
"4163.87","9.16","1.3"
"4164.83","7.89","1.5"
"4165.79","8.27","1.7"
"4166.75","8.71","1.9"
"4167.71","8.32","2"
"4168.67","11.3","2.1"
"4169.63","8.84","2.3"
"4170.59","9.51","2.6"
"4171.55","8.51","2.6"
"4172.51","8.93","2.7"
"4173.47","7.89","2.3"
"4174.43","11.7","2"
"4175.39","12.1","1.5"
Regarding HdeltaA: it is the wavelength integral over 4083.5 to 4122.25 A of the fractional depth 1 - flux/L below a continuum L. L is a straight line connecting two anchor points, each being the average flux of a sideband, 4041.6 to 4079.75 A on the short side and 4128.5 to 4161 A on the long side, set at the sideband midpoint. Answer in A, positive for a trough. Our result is 8.3 A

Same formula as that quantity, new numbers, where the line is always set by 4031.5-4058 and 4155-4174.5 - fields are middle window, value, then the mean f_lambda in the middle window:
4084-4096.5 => 1.9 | 7.81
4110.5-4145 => 2.5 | 8.41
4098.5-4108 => 3.8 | 5.46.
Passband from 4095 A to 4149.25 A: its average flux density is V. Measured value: 7.64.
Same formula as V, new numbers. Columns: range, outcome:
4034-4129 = 8.22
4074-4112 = 7.27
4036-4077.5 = 9.2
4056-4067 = 8.93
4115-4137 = 8.33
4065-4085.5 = 8.95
